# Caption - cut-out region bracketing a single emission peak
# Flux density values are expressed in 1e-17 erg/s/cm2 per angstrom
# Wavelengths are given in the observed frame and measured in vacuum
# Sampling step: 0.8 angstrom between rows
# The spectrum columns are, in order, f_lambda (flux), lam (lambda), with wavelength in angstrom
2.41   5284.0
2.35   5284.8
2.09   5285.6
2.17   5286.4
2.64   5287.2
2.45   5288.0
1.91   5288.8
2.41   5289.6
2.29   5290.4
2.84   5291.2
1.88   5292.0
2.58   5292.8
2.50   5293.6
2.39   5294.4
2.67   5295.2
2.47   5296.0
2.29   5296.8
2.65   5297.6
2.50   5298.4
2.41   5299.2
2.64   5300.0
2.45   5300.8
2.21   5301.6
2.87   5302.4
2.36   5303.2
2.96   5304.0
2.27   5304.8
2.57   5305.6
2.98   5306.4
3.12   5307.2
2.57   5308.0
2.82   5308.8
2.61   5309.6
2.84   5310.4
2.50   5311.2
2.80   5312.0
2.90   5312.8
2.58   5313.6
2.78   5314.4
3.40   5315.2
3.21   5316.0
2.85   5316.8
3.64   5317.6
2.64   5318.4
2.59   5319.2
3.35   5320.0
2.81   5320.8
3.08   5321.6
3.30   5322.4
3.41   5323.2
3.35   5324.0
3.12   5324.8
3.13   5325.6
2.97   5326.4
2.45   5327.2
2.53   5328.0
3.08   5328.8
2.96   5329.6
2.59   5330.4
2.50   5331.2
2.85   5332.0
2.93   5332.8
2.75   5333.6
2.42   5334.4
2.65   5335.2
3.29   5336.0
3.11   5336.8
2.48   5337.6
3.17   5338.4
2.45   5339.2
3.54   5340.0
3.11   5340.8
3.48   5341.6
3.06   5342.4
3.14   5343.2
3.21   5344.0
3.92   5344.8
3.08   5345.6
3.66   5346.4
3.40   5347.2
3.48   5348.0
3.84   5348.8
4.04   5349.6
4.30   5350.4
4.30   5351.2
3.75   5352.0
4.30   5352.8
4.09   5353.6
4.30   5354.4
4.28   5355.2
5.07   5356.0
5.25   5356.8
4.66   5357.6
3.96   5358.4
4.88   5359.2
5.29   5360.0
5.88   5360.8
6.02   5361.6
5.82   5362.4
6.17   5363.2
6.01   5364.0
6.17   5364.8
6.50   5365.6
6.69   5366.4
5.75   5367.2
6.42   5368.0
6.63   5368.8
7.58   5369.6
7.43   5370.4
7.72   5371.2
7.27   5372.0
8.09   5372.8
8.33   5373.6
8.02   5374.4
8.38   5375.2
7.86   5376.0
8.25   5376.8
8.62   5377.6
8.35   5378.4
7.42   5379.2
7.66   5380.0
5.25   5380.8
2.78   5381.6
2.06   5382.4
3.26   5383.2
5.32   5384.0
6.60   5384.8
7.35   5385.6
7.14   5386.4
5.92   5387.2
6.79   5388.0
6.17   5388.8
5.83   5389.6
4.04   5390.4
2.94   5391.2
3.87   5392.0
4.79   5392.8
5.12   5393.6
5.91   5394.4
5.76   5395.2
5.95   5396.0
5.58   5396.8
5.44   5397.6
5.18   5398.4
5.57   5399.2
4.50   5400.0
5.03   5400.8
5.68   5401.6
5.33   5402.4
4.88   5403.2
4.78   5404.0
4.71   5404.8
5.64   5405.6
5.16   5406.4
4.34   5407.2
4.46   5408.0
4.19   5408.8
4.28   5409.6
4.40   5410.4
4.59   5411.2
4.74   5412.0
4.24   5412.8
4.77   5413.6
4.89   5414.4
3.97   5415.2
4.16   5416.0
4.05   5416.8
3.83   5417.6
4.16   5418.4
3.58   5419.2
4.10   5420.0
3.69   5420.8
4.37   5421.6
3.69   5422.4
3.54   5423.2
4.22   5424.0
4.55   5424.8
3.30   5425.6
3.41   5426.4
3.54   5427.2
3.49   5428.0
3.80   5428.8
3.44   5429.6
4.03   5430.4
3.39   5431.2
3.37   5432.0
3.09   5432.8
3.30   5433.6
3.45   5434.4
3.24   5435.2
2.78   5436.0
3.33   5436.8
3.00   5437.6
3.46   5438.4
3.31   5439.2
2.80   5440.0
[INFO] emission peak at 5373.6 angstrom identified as C IV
